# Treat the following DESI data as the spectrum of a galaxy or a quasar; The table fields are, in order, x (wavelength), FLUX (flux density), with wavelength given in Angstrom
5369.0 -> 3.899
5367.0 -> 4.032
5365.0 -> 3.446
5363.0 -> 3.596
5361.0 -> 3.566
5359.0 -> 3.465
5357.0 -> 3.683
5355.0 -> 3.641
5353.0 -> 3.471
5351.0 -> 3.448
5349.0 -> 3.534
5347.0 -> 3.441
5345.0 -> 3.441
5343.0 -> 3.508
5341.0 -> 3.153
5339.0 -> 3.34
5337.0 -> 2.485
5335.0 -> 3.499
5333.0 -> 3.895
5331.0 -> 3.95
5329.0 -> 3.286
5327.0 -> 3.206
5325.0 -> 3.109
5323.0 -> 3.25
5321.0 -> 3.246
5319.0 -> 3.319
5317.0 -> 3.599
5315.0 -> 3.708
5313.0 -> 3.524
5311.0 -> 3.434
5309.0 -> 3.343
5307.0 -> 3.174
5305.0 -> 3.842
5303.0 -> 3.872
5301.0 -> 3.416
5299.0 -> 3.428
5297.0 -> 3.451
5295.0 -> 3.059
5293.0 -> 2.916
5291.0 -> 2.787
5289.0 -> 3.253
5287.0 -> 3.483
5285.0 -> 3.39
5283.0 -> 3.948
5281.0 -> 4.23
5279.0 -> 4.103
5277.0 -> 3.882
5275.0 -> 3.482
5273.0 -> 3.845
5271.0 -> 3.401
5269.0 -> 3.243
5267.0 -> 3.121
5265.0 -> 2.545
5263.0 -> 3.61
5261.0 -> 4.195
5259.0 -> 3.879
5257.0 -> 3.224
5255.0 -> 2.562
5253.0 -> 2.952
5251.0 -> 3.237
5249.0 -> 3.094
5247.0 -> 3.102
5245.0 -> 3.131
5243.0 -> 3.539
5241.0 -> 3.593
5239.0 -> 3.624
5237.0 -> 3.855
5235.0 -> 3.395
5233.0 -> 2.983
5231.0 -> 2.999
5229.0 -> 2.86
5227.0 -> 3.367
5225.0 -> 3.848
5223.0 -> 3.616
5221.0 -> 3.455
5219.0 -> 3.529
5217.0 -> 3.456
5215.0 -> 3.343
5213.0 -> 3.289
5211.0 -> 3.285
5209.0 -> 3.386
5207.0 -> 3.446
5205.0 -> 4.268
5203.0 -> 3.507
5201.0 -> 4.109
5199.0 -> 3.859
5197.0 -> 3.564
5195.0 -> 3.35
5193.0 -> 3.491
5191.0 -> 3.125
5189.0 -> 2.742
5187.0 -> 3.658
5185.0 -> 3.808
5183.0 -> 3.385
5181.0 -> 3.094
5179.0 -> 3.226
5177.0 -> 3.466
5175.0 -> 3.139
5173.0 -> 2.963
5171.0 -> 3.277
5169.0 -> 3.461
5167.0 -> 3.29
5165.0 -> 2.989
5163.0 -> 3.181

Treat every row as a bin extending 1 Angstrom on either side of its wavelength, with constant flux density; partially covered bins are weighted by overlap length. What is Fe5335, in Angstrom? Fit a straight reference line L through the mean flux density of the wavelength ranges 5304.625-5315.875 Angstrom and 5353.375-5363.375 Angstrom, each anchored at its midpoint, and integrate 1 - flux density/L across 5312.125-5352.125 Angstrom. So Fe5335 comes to 1.5 Angstrom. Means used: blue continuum 3.48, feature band 3.4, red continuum 3.58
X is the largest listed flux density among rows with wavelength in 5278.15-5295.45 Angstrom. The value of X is 4.23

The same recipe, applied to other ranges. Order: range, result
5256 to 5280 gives 4.195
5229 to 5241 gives 3.855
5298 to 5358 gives 3.95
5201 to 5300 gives 4.268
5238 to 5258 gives 3.624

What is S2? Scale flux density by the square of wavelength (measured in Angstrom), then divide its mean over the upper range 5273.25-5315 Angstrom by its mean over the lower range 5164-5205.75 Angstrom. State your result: 1.07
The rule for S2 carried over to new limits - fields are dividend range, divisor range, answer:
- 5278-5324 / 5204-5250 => 1.05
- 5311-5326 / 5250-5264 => 1.03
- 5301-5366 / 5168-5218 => 1.06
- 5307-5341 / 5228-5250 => 1.06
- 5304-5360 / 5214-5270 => 1.06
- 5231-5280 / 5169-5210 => 1.01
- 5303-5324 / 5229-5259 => 1.10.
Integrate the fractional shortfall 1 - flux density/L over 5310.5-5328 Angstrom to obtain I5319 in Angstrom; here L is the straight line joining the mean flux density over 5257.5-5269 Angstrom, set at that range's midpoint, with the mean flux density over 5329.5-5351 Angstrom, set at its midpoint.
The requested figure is 0.26 Angstrom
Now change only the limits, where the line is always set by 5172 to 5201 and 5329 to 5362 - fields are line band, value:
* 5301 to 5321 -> -0.41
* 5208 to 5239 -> 0.09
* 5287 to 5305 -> 0.63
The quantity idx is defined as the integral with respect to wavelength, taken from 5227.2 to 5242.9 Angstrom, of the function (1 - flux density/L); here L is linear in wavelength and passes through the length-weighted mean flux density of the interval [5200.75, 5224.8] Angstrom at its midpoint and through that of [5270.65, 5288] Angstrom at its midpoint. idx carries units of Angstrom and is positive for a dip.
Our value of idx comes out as 1.2 Angstrom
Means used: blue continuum 3.55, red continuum 3.76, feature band 3.34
